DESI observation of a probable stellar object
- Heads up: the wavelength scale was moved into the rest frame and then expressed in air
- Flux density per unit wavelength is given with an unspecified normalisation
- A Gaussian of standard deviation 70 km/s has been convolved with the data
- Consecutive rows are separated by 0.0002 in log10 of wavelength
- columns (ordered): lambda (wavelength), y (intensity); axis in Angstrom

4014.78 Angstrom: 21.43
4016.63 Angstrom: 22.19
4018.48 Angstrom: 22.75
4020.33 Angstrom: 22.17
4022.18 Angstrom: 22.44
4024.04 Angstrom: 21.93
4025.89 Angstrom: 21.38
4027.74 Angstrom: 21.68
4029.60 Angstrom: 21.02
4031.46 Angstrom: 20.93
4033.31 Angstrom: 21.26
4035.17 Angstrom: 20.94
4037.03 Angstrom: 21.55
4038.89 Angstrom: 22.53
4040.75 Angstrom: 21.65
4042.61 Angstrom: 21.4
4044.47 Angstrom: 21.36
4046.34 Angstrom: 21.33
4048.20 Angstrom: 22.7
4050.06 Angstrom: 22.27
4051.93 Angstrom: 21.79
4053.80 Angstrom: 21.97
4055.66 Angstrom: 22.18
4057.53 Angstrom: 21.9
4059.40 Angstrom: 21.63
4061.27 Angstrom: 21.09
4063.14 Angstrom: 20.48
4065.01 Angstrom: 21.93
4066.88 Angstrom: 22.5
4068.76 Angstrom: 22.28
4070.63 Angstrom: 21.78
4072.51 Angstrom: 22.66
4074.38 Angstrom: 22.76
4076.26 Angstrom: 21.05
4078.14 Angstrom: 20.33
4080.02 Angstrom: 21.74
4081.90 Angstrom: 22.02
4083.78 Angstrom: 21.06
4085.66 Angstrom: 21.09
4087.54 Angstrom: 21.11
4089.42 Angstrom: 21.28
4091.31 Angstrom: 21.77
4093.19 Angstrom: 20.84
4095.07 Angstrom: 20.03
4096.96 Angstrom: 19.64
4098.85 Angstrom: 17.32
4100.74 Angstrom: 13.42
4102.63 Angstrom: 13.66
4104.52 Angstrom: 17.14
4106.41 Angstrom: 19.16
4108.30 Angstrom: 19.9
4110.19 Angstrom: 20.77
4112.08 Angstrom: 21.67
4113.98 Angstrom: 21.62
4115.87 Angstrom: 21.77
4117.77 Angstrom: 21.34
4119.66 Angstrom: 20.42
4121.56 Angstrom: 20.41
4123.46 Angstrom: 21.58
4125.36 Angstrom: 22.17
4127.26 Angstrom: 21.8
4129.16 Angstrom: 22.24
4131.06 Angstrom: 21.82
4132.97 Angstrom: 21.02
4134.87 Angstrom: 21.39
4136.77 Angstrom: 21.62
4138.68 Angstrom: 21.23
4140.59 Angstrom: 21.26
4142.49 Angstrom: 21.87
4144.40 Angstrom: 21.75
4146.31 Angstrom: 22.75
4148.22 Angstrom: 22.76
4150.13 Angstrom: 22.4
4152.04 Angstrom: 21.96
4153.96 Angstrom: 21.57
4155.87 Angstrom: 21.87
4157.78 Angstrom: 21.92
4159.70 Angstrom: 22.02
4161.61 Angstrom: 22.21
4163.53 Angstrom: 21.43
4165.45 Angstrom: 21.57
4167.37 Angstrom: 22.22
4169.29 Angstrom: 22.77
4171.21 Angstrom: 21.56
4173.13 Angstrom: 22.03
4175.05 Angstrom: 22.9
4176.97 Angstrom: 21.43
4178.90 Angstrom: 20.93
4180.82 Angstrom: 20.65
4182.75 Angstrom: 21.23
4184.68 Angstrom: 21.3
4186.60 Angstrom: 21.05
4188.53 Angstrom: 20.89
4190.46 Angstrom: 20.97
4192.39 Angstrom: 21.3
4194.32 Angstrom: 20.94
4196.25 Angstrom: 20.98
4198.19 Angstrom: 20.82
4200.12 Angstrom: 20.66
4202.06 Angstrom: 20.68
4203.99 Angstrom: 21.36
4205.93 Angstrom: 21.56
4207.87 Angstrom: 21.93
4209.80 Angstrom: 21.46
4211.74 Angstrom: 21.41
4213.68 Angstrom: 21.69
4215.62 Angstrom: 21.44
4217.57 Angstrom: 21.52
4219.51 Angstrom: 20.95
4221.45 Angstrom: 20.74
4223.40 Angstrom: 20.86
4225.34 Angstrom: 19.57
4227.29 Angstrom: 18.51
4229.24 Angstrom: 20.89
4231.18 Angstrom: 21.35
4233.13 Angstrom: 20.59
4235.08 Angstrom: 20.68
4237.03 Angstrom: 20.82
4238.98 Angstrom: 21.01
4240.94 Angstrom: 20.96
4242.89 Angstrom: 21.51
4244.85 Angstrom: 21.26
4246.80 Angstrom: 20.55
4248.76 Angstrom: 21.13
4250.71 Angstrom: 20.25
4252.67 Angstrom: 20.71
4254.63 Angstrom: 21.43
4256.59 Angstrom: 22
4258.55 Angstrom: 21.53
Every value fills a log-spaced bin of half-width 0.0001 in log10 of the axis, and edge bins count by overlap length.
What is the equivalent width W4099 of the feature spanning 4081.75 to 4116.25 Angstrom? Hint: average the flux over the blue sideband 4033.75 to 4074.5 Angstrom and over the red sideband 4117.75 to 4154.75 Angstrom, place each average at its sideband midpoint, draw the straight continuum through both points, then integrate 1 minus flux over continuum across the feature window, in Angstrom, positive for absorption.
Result 3.30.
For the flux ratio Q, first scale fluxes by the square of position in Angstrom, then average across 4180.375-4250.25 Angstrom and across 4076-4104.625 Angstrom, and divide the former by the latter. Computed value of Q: 1.14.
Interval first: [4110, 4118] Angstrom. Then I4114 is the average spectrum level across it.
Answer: 21.5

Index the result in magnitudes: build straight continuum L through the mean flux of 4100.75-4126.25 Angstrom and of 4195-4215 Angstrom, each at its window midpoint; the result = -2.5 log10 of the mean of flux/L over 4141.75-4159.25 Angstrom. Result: -0.08 mag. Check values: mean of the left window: 19.9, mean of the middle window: 22.1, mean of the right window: 21.3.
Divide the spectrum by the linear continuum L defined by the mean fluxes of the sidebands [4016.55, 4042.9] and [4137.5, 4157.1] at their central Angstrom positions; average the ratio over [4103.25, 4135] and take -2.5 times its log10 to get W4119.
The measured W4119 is 0.05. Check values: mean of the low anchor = 21.7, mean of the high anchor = 21.9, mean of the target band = 20.9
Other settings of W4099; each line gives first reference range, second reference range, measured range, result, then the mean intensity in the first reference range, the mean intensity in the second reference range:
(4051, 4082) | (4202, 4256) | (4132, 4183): -1.1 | 21.8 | 21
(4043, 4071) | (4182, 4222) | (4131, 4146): 0.0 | 21.8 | 21.2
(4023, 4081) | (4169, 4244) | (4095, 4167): 1.9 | 21.7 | 21.1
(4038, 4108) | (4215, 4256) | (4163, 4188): -1.0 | 20.8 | 20.8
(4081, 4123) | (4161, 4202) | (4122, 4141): -1.1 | 19.9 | 21.4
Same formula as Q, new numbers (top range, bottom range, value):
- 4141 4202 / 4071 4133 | 1.09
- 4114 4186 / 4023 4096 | 1.05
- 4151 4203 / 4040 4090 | 1.05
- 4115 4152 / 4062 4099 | 1.05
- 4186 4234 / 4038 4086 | 1.04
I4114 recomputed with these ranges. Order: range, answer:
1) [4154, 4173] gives 21.9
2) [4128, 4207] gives 21.6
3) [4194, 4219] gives 21.3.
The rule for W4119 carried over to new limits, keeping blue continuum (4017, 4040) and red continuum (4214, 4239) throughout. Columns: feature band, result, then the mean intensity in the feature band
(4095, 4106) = 0.27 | 16.7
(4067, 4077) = -0.03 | 22.1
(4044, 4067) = -0.01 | 21.8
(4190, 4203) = 0.00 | 20.9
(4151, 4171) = -0.05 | 21.9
